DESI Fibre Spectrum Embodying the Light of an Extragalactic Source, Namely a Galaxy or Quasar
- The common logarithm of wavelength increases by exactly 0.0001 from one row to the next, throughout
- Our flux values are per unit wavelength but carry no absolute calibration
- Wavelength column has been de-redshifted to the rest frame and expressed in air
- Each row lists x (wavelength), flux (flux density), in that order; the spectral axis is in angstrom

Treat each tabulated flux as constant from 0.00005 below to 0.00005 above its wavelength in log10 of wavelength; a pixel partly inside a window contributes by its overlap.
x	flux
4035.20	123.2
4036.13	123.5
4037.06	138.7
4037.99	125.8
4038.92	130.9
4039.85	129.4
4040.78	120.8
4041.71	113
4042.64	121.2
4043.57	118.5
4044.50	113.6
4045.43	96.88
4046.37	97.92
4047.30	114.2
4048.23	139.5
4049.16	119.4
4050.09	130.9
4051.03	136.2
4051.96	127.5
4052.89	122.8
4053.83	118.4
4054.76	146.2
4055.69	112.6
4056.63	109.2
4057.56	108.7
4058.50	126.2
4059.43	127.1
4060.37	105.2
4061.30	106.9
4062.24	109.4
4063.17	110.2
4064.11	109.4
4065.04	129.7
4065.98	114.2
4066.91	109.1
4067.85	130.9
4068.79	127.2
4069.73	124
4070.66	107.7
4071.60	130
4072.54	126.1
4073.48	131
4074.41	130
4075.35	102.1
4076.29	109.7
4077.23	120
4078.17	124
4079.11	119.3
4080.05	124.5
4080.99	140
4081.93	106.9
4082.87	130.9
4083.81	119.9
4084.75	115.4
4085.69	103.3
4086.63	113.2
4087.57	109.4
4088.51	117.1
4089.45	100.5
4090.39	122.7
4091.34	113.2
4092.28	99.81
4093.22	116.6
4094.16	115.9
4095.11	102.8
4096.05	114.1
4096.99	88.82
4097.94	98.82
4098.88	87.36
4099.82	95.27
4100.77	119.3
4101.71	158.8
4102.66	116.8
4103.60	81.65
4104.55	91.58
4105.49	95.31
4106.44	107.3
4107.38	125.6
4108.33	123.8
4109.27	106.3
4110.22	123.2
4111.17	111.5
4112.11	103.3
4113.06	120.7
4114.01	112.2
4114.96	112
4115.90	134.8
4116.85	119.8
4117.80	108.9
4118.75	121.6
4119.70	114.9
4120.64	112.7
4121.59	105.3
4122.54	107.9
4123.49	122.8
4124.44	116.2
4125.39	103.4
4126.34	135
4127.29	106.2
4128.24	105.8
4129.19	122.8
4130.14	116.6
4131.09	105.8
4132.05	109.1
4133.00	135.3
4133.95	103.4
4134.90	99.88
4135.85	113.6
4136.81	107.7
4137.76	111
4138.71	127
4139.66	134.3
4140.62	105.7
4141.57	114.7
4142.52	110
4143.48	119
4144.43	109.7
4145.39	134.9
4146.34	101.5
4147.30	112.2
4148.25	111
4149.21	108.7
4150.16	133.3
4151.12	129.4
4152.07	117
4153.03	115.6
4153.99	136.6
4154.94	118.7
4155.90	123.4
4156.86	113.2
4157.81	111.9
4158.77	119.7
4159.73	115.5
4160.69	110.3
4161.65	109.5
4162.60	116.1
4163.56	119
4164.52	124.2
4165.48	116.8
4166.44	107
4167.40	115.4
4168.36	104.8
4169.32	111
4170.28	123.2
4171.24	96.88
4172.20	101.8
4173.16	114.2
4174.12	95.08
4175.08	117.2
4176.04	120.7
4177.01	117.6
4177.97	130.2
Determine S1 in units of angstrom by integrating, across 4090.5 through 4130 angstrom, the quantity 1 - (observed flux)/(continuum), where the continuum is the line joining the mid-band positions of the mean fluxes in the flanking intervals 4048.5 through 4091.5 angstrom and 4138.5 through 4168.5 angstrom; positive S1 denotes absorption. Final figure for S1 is 2.1 angstrom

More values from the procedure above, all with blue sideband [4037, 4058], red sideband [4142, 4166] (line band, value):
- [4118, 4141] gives 0.78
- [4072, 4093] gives 0.47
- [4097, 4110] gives 1.23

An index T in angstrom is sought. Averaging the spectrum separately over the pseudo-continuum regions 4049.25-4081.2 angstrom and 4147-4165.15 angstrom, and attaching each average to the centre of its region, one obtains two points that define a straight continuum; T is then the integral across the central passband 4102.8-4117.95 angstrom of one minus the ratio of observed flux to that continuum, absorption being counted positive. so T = 1.0 angstrom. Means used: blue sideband 121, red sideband 118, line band 111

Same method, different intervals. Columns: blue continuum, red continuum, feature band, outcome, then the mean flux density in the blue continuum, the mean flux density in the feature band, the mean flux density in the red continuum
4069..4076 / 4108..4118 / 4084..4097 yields 0.9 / 121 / 110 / 116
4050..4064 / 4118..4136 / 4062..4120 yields 0.9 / 119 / 115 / 114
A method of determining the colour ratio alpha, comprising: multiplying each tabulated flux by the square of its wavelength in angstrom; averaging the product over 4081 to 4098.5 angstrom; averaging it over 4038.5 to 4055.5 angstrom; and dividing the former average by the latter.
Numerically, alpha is 0.9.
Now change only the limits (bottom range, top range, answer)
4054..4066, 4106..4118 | 1.02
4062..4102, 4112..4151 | 1.02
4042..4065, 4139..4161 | 1.05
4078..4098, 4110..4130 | 1.03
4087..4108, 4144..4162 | 1.12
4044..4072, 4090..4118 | 0.96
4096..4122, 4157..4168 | 1.06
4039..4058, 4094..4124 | 0.95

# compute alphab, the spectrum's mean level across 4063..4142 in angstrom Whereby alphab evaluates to 115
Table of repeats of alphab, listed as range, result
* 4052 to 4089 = 119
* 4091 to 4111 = 109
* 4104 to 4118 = 113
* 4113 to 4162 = 116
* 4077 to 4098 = 114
